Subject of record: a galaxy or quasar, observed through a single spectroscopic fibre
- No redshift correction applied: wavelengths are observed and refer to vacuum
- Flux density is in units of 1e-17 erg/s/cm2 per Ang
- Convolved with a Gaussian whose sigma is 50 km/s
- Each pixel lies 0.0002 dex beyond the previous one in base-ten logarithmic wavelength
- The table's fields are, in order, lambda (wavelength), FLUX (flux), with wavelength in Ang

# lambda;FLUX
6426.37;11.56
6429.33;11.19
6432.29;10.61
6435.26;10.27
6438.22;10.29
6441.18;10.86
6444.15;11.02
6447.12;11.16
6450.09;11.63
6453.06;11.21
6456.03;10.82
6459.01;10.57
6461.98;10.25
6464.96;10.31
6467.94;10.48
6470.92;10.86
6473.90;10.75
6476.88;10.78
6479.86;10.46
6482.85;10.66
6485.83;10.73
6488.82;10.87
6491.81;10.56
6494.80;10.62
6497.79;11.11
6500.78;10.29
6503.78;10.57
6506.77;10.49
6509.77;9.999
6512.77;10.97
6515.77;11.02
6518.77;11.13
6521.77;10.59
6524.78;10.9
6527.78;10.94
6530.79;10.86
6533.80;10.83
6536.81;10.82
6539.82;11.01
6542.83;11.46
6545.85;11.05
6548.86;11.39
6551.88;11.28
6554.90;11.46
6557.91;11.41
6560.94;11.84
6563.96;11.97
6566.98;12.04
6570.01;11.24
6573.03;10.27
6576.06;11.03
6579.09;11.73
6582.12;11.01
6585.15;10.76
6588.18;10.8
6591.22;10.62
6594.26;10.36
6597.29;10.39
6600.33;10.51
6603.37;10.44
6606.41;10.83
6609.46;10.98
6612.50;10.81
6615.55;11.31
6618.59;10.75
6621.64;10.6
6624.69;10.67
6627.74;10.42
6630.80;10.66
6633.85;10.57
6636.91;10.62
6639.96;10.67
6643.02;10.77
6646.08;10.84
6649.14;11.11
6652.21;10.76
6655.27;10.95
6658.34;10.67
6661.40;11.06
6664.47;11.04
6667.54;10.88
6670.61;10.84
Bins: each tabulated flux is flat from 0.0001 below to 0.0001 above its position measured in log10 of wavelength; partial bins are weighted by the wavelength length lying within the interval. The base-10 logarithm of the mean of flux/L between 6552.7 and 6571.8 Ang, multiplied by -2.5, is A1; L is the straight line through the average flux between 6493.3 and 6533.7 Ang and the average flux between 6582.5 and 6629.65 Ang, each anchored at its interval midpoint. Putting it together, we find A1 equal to -0.09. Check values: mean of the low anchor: 10.7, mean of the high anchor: 10.7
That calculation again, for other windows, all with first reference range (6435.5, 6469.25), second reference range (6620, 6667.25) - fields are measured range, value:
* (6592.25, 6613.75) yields 0.015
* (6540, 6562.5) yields -0.061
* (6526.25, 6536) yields -0.011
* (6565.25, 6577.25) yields -0.040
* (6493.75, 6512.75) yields 0.022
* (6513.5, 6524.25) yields -0.015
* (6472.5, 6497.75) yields 0.006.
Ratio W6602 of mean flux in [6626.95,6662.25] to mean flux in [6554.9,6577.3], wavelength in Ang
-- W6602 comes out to 0.9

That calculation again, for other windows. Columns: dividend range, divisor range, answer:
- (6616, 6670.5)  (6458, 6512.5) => 1.02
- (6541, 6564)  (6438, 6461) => 1.04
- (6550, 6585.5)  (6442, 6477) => 1.05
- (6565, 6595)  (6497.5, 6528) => 1.03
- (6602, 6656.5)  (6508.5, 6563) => 0.97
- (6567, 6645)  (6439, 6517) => 1.00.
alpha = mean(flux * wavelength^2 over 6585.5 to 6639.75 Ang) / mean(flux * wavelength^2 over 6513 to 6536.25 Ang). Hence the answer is 1.01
